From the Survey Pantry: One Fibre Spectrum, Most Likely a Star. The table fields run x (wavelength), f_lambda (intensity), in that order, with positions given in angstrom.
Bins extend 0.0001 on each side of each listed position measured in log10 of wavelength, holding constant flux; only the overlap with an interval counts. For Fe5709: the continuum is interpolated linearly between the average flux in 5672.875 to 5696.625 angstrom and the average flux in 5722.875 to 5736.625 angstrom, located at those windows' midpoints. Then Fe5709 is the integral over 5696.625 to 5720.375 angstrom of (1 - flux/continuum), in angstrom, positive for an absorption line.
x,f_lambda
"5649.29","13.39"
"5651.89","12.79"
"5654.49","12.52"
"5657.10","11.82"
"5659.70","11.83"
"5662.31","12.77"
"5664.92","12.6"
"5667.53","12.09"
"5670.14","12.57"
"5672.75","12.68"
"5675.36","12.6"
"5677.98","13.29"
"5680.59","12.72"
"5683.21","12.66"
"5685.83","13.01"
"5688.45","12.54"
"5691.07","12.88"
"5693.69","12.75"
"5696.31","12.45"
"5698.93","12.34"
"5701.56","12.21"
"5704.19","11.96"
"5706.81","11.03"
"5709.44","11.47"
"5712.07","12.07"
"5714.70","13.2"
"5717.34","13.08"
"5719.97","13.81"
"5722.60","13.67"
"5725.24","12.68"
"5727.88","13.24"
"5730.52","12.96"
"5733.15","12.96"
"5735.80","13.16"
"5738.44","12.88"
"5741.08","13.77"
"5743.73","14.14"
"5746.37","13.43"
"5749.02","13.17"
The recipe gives 1.1 angstrom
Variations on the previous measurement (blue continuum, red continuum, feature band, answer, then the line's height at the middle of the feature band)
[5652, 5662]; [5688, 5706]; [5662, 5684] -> -0.7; 12.3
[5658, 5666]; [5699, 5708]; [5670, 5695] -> -1.4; 12.1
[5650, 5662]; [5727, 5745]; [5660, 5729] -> 1.0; 12.8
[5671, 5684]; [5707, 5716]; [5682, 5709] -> 0.2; 12.4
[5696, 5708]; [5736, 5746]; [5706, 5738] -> -0.1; 12.8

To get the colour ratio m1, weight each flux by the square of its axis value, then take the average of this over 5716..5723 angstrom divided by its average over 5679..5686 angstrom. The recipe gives 1.1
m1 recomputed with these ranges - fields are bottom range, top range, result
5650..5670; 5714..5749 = 1.10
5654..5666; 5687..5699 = 1.04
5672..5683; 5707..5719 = 0.98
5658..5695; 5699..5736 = 1.02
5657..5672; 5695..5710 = 0.98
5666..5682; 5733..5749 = 1.08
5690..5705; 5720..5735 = 1.07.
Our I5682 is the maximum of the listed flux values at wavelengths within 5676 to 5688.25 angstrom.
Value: 13.29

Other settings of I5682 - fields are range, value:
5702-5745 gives 14.14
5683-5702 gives 13.01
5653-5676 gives 12.77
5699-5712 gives 12.21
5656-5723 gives 13.81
